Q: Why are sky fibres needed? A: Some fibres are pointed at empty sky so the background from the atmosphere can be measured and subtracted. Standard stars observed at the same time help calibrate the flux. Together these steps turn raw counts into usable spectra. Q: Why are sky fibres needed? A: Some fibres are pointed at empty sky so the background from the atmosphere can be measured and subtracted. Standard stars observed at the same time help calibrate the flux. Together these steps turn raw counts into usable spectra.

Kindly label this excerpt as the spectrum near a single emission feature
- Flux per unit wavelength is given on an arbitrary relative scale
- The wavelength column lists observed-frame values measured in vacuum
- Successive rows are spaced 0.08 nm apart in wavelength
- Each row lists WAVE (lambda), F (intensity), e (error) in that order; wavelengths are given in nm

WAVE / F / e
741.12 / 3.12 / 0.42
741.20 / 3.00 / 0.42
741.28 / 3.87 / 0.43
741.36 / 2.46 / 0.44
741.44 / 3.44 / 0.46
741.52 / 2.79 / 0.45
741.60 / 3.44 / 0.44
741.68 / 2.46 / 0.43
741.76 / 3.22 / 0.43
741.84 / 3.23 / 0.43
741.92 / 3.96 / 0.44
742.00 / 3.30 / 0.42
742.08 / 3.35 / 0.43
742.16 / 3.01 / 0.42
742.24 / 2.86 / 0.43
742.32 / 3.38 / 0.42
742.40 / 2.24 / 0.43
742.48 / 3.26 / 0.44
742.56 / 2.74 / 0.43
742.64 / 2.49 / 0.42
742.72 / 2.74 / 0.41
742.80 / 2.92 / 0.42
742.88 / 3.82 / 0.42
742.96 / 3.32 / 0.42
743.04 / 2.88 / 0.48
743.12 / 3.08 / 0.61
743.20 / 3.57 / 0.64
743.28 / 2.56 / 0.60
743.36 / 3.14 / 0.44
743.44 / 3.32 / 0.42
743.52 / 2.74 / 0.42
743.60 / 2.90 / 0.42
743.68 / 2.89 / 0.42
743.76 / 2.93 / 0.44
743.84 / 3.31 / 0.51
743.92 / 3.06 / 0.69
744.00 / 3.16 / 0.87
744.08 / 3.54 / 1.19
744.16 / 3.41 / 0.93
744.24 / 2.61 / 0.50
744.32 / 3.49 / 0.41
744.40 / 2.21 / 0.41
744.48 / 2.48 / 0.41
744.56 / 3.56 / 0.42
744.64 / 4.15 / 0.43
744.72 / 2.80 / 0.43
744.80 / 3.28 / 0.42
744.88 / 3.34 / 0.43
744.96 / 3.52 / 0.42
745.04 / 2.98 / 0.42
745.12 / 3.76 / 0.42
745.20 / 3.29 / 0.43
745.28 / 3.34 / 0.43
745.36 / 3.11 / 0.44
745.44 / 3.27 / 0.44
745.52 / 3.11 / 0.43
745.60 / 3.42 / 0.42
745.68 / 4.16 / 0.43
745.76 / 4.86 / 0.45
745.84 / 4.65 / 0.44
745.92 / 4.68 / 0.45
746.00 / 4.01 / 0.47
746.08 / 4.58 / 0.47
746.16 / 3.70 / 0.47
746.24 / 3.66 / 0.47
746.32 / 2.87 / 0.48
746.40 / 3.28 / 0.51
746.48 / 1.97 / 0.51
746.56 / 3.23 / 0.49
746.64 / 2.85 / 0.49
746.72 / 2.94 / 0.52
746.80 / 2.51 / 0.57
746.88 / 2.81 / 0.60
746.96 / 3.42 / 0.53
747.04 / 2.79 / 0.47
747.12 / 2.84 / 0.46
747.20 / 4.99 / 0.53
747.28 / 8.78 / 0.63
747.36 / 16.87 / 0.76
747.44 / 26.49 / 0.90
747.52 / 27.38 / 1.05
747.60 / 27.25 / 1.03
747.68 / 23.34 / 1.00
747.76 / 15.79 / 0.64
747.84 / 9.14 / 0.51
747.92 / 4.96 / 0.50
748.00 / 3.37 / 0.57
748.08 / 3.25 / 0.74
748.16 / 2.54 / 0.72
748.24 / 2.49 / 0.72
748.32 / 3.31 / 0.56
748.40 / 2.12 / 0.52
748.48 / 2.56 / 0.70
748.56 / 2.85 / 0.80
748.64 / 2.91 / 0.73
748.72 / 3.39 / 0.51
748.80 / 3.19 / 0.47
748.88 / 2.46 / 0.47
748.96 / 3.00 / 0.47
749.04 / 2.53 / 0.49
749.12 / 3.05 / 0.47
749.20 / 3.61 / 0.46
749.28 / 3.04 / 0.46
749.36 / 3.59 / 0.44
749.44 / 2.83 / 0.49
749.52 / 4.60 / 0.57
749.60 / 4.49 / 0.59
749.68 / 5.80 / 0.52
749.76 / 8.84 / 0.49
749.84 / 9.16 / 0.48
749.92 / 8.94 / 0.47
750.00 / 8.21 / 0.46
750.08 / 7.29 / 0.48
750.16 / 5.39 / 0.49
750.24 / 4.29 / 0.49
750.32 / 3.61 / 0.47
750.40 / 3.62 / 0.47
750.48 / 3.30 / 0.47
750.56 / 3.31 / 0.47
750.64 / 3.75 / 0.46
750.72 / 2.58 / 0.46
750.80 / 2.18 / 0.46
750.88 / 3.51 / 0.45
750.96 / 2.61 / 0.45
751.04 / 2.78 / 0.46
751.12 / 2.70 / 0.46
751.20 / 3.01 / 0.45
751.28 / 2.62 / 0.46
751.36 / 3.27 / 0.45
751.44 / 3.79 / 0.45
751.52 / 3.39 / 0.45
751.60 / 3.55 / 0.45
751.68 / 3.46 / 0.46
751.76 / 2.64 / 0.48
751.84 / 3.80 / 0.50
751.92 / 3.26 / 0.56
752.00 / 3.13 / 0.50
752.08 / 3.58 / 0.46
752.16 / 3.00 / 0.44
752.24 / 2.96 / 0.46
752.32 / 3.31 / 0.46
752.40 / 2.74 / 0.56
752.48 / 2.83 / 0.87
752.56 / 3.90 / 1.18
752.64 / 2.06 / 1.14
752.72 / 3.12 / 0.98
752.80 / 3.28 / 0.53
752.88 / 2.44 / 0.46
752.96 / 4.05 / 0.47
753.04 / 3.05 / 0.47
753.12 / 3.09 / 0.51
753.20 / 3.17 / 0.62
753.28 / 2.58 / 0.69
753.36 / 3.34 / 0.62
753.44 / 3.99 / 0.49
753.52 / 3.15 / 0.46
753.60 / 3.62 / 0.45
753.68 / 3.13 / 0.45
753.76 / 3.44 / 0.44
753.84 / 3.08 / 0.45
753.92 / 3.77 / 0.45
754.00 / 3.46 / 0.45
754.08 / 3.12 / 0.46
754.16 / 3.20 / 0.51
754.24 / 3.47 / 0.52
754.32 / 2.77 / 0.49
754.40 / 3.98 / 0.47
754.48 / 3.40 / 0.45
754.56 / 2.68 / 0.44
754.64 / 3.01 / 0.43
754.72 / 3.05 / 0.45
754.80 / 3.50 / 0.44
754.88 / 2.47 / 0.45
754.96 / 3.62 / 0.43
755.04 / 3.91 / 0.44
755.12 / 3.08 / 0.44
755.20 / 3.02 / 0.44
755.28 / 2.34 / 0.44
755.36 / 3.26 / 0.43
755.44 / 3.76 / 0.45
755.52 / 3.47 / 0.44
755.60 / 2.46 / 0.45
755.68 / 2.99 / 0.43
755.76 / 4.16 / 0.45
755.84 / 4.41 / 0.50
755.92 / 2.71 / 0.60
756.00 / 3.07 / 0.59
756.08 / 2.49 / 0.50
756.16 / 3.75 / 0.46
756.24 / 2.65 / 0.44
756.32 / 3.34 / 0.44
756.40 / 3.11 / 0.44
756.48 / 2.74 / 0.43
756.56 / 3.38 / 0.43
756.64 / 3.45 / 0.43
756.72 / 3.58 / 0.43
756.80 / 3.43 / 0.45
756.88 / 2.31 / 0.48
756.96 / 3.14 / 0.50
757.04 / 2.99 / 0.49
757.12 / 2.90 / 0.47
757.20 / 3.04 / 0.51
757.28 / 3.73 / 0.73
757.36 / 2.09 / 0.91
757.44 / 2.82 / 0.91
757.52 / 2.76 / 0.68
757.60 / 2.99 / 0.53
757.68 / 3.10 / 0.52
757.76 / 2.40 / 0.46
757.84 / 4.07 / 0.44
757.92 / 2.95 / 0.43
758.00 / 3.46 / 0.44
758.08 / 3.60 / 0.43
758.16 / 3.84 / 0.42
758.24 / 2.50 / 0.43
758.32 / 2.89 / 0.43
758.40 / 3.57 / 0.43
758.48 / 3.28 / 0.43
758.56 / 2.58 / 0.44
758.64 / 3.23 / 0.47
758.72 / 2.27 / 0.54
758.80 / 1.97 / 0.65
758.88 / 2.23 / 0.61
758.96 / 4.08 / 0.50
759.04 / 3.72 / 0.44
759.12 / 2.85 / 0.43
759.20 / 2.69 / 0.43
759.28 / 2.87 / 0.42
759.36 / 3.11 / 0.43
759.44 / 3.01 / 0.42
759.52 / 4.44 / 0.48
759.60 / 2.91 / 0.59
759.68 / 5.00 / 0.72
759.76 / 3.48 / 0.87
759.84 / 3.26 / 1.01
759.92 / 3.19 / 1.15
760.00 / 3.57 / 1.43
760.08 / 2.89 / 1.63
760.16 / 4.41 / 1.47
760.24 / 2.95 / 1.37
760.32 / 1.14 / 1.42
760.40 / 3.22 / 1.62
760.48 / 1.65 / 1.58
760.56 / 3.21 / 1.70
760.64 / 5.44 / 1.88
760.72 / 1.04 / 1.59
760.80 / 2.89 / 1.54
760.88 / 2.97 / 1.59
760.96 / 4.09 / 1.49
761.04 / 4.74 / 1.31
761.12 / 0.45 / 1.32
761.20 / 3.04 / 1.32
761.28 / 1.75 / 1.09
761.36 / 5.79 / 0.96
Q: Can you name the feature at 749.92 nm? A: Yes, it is [N II]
